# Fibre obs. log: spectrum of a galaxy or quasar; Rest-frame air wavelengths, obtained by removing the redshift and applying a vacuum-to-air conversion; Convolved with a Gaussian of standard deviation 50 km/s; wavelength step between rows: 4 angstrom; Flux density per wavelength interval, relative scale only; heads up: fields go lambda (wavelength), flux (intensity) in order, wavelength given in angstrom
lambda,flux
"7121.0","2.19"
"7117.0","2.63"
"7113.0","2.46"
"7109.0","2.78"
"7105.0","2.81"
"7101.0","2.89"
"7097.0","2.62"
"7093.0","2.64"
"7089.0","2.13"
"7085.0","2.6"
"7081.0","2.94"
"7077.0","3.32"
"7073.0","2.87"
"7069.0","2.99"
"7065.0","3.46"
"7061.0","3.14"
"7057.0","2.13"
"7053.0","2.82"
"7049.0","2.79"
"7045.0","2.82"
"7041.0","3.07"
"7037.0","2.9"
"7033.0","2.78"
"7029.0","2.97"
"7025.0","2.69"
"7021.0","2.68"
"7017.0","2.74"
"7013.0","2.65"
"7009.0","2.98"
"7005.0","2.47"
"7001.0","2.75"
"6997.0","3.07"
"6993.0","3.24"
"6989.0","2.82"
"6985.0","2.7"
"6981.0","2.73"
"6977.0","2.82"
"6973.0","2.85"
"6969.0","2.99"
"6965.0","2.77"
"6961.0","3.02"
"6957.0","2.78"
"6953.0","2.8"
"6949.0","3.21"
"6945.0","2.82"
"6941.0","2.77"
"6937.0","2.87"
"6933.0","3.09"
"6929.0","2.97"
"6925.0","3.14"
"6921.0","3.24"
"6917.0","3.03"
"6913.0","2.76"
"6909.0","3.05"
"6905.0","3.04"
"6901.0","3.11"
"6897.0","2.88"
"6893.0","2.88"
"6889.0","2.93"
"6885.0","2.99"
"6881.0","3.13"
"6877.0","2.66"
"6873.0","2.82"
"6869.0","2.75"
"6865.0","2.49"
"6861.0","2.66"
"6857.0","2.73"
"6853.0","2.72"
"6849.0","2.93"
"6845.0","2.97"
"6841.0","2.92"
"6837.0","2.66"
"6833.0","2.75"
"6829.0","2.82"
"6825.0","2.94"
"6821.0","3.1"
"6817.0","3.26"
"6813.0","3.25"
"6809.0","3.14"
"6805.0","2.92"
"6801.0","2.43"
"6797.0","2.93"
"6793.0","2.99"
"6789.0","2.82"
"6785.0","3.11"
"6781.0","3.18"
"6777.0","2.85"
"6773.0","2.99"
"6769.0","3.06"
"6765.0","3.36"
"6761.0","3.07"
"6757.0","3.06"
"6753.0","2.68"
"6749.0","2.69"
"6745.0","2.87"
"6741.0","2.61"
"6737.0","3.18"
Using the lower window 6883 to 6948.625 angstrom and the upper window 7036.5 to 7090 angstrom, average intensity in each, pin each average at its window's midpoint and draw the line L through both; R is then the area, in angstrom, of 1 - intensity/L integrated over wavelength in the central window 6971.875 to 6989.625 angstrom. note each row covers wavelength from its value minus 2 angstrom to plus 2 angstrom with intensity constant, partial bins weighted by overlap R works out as 0.92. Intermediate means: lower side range 2.98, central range 2.78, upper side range 2.87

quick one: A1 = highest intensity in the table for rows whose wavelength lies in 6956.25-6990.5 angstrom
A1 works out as 3.02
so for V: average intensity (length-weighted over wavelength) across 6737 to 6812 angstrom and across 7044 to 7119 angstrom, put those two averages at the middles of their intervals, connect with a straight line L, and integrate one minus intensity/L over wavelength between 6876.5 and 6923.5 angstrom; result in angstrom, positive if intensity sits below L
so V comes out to -1.8 angstrom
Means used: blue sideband 2.94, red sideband 2.78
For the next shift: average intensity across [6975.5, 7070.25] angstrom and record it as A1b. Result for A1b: 2.84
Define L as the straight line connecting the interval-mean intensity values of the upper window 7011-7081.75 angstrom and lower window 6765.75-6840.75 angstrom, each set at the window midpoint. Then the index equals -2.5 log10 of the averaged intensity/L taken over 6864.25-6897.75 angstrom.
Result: 0.03 mag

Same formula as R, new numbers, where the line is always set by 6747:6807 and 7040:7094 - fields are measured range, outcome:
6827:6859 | 1.2 angstrom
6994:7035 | 1.0 angstrom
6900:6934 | -1.8 angstrom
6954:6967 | 0.1 angstrom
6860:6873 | 1.1 angstrom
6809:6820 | -1.1 angstrom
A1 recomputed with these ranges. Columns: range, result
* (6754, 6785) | 3.36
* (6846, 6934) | 3.24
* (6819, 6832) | 3.1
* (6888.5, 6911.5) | 3.11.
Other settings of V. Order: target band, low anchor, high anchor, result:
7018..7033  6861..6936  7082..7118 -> -0.2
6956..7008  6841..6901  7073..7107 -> -1.1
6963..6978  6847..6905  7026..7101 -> -0.1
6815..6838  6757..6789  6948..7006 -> 0.6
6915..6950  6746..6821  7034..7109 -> -1.3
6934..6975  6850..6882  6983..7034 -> -1.6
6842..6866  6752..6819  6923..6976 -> 1.7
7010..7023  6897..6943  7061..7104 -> 0.9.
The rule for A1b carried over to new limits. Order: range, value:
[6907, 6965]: 2.96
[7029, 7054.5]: 2.87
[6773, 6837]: 2.96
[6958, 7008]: 2.85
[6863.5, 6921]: 2.91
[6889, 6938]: 3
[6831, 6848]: 2.83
